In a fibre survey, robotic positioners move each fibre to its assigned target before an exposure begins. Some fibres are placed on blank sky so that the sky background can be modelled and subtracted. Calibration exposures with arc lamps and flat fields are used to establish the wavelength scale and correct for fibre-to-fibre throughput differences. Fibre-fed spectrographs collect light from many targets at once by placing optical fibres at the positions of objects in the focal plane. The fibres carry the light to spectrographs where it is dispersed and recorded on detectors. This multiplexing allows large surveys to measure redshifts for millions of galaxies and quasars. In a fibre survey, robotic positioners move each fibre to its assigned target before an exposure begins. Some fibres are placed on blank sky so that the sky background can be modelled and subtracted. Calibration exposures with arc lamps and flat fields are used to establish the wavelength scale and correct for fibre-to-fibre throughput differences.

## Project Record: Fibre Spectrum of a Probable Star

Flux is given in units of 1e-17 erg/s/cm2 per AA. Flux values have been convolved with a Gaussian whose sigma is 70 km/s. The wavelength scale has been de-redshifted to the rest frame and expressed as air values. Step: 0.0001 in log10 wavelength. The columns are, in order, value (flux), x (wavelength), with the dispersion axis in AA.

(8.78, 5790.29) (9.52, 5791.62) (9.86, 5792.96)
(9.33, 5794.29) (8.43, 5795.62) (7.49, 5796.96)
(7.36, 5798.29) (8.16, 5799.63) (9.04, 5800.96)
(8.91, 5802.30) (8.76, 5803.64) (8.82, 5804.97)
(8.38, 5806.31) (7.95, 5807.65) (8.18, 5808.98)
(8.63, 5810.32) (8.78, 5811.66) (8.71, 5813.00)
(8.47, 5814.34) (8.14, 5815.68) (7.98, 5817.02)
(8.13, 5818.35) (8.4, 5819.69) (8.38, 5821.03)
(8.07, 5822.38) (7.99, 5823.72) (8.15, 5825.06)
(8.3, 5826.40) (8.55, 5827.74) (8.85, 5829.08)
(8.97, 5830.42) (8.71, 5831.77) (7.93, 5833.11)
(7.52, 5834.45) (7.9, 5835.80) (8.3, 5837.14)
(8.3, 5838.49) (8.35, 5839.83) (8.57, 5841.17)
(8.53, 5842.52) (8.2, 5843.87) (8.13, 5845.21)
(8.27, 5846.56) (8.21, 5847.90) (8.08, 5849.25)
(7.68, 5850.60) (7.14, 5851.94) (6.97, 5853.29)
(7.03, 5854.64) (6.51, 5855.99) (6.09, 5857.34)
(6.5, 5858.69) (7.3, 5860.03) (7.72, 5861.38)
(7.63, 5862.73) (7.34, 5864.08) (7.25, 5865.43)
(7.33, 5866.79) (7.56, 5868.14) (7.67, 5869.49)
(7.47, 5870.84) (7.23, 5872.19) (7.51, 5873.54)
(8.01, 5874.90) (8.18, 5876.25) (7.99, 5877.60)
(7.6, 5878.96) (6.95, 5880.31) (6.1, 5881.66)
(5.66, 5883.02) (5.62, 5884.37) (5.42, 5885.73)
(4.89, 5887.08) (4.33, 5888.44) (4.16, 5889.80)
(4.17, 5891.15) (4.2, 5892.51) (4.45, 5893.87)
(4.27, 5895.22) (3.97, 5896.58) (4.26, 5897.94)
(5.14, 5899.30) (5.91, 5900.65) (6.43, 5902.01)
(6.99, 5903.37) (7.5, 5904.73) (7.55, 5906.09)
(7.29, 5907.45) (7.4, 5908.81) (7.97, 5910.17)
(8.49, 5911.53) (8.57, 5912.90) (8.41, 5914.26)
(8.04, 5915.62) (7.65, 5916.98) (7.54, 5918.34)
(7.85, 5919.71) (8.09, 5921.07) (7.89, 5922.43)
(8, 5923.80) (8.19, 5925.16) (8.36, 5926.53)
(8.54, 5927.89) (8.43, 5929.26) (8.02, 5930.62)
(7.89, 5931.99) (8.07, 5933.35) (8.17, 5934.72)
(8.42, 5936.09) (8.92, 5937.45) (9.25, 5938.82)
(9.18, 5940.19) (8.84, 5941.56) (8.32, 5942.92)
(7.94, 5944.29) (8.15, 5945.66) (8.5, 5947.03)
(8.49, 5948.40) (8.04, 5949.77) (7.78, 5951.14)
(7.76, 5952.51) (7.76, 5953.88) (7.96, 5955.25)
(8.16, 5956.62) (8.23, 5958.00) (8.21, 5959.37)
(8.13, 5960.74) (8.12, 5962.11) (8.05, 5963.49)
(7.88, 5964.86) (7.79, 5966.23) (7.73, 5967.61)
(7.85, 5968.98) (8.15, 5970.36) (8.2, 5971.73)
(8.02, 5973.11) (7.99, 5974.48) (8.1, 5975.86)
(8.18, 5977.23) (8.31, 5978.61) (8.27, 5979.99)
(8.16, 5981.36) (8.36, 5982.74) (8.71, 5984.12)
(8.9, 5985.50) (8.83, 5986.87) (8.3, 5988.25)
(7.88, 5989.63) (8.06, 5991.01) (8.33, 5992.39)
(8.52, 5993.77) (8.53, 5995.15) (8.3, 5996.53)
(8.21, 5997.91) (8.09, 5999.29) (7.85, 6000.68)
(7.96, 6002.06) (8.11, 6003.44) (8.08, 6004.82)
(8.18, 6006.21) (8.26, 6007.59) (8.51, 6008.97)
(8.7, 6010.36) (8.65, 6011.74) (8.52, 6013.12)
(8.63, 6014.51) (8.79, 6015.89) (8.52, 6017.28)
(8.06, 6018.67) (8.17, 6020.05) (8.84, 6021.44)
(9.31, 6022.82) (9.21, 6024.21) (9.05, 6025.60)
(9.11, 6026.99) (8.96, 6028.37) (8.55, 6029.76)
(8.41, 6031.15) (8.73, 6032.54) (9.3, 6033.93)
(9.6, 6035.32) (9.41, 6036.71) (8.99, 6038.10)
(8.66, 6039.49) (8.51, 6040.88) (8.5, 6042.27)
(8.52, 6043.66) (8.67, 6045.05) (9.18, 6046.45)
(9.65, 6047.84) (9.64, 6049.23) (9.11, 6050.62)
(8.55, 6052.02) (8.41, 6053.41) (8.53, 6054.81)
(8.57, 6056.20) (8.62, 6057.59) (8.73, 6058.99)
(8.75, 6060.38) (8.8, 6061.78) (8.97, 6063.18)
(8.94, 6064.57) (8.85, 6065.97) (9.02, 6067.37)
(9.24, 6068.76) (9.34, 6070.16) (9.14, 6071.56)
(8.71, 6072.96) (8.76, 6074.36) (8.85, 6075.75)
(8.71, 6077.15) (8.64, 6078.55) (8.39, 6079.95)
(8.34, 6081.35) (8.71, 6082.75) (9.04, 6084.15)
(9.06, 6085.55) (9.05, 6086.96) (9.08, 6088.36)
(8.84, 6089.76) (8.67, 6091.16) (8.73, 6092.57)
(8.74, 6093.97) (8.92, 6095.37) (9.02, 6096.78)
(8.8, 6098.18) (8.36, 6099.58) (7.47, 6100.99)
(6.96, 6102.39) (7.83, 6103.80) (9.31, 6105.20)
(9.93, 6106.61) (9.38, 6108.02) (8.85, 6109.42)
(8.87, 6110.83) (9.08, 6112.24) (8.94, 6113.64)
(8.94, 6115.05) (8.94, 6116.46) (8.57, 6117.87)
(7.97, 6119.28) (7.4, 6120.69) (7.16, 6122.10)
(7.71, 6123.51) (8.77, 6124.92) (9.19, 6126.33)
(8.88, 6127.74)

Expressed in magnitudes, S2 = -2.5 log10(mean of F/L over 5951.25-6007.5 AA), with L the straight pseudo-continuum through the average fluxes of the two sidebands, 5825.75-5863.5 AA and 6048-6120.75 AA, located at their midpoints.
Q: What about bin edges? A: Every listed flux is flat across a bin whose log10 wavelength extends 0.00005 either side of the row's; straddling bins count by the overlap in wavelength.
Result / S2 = 0.029 mag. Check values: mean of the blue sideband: 7.86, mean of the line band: 8.15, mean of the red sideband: 8.77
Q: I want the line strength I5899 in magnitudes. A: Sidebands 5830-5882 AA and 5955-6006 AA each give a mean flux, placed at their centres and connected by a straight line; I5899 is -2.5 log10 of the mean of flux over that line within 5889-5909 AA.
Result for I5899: 0.380 mag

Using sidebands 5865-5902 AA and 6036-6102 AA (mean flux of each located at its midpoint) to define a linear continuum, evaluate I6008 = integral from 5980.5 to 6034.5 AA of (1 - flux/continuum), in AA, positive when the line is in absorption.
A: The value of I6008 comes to -4.2 AA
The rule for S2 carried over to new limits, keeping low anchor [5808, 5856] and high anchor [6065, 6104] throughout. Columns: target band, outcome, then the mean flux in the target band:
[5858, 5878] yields 0.10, 7.51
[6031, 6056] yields -0.04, 8.91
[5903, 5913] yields 0.09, 7.69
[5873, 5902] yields 0.41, 5.66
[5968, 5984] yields 0.04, 8.16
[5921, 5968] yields 0.02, 8.21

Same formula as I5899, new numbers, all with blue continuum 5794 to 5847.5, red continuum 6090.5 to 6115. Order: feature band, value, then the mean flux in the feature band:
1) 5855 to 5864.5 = 0.196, 7.01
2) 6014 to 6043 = -0.027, 8.83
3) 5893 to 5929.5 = 0.187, 7.13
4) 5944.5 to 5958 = 0.058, 8.07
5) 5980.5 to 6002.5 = 0.032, 8.32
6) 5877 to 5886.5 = 0.290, 6.45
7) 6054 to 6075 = -0.025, 8.86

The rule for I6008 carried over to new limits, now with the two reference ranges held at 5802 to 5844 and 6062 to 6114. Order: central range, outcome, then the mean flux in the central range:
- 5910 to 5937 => 1.2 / 8.14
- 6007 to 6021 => 0.3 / 8.49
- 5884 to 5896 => 5.5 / 4.58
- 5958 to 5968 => 0.7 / 8.01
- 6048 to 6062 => -0.1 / 8.8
